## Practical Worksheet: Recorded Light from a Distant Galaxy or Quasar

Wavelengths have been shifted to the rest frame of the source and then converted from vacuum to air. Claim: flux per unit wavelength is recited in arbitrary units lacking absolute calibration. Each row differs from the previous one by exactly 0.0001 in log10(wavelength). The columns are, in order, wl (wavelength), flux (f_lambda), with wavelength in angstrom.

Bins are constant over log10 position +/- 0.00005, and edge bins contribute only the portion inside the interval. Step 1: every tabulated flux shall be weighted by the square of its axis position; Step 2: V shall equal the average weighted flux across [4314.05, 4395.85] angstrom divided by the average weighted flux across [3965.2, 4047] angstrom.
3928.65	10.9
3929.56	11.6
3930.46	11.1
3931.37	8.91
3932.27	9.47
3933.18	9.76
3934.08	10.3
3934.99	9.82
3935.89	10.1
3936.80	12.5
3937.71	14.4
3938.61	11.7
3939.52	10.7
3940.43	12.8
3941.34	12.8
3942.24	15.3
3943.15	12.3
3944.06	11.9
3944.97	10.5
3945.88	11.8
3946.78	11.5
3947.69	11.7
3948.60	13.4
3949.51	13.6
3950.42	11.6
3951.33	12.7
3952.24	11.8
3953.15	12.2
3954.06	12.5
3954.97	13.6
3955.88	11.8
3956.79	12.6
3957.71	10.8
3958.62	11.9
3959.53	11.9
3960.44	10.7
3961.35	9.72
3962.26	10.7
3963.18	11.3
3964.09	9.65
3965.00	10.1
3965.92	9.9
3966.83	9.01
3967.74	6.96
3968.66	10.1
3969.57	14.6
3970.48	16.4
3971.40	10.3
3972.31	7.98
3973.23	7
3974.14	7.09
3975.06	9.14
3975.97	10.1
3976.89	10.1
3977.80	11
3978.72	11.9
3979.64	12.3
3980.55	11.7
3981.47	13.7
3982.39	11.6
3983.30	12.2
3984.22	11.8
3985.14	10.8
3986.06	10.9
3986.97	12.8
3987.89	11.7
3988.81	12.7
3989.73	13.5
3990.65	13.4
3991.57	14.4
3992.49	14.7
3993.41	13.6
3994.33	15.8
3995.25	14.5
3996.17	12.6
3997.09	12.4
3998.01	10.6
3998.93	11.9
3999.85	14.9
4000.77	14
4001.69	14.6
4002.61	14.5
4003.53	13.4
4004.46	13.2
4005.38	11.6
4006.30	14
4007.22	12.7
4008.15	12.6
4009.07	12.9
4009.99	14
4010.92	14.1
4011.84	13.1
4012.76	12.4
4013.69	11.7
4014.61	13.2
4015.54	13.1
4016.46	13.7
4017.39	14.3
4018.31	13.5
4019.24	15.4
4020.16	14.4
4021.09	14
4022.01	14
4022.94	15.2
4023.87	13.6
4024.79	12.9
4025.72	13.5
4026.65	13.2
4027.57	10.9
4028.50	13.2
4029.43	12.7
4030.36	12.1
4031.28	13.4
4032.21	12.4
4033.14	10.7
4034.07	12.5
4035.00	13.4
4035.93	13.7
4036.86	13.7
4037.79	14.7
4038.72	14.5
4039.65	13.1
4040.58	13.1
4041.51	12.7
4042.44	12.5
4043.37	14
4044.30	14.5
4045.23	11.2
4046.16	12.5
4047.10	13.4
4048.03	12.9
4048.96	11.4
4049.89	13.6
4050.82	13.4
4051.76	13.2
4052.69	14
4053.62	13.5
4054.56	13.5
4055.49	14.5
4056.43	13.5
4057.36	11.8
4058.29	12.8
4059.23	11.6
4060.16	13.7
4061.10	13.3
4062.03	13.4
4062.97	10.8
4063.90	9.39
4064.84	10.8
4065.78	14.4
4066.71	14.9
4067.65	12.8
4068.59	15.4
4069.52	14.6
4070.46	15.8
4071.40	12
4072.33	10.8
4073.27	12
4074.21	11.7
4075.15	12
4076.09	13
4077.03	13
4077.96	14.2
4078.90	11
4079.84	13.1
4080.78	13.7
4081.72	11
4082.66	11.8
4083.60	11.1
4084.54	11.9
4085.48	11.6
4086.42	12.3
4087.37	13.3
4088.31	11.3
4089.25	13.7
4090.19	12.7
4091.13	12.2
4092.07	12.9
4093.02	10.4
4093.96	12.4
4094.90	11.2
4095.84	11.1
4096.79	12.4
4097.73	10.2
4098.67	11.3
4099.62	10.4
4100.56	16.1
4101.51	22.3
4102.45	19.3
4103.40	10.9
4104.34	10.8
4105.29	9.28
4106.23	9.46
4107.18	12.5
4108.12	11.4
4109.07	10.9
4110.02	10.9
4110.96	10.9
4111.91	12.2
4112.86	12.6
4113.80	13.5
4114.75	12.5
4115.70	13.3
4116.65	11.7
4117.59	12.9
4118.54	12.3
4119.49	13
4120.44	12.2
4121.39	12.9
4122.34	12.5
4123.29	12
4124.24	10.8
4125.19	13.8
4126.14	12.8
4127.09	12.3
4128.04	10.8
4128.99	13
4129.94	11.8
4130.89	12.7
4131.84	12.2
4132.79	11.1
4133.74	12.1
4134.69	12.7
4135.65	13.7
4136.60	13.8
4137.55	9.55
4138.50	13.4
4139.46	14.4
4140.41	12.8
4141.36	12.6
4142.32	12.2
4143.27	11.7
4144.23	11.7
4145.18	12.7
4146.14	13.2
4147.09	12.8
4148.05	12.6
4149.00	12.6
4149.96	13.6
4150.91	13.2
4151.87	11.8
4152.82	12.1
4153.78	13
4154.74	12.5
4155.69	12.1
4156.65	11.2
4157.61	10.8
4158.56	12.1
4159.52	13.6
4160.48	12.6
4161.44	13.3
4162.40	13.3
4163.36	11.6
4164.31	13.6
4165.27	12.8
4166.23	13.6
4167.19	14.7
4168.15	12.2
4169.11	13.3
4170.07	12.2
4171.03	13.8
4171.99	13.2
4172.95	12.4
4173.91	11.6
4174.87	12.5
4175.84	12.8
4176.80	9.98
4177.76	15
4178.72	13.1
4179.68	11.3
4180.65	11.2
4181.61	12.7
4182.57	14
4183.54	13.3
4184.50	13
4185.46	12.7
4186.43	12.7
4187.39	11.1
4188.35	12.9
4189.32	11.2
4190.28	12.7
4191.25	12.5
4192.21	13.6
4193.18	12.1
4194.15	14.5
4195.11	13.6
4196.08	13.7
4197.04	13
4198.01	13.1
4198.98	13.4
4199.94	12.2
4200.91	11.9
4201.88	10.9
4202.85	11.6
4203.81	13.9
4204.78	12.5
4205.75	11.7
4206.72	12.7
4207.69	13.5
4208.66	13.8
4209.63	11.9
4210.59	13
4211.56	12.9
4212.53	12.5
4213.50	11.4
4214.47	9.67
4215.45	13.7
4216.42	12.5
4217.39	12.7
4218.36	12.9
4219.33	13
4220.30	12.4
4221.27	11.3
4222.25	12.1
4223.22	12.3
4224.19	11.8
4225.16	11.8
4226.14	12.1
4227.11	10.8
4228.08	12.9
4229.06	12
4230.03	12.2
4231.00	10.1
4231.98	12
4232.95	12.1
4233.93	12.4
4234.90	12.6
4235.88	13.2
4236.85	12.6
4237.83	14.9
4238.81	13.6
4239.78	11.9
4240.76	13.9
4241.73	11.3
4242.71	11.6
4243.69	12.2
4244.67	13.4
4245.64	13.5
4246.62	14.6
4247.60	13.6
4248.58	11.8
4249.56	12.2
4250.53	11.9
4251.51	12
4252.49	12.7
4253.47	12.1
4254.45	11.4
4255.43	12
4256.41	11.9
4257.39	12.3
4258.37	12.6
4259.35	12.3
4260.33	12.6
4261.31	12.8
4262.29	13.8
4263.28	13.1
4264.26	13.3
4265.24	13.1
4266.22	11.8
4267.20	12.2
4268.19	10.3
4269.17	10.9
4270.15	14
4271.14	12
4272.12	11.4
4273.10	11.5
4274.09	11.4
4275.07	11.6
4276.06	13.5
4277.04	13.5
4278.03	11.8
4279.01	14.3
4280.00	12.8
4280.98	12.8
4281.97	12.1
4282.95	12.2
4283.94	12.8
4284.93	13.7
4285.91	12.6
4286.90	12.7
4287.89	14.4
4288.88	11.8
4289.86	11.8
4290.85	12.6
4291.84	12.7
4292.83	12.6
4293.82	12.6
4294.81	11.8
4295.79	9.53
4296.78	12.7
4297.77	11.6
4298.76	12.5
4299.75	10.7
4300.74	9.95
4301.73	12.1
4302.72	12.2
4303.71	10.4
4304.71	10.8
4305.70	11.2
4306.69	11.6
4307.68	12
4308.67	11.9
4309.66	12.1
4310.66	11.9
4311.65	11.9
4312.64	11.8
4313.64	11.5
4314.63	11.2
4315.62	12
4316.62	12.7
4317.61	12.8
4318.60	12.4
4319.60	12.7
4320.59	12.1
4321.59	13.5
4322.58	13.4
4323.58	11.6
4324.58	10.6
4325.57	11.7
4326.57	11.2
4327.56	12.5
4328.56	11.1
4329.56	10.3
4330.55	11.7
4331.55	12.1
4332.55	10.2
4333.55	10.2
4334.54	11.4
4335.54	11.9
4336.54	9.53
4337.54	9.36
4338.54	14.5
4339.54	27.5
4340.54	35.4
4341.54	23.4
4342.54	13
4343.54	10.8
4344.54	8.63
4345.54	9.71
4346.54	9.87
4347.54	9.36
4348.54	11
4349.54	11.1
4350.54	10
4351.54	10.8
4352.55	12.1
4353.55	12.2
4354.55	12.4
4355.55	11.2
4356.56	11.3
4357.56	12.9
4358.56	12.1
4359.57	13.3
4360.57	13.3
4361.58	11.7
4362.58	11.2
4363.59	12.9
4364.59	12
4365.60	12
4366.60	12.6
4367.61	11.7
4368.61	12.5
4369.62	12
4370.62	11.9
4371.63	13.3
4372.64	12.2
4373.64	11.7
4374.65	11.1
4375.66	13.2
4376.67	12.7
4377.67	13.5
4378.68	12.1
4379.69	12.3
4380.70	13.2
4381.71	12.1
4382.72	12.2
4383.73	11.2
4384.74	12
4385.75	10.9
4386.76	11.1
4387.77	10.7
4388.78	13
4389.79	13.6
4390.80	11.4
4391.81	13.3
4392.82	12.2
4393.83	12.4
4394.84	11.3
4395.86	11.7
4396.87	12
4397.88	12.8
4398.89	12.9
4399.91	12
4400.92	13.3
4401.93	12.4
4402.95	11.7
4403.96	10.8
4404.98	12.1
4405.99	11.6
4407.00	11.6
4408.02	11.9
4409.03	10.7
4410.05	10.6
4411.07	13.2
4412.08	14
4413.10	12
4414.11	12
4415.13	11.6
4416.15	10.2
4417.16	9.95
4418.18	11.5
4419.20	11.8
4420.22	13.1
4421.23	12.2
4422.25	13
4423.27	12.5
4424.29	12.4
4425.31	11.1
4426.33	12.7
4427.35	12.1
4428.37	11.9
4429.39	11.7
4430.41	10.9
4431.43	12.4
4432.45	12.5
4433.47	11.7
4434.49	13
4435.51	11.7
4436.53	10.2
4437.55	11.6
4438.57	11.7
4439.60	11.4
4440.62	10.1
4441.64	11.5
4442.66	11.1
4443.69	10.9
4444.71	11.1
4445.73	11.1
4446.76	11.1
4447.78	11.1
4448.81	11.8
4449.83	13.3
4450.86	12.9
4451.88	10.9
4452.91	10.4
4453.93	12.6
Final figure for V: 1.2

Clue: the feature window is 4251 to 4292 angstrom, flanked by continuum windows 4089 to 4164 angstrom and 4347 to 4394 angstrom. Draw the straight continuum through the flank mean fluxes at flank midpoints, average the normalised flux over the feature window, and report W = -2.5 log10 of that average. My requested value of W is -0.024 mag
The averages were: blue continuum 12.4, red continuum 12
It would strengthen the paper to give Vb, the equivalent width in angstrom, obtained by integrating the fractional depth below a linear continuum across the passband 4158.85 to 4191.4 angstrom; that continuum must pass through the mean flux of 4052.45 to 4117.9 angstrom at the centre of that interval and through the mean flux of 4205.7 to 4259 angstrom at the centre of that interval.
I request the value -0.7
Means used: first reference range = 12.6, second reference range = 12.4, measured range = 12.7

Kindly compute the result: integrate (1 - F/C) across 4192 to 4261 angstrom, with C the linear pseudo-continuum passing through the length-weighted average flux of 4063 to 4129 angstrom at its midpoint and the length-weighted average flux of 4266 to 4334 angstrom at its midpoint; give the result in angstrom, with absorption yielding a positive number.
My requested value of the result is -1.9 angstrom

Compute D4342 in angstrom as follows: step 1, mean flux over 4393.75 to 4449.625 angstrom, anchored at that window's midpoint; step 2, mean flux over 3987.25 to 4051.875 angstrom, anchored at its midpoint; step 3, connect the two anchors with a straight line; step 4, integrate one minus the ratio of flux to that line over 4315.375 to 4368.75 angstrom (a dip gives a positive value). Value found -2.3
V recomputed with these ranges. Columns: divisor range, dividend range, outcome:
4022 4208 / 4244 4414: 1.08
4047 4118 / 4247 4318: 1.06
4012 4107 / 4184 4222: 1.05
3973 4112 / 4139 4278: 1.07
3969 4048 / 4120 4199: 1.06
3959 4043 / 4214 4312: 1.12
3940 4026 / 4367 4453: 1.18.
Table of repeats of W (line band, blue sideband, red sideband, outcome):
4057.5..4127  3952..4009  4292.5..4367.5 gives -0.039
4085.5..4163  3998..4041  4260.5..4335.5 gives 0.035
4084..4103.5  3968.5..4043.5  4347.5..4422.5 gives -0.025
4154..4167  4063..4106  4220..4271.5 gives -0.009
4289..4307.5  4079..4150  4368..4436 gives 0.049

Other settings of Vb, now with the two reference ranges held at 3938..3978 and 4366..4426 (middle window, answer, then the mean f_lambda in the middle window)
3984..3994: -1.32 angstrom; 12.8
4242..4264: -1.40 angstrom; 12.6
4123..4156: -2.46 angstrom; 12.5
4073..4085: -0.82 angstrom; 12.3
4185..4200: -1.45 angstrom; 12.8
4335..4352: -2.70 angstrom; 13.9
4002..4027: -4.67 angstrom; 13.5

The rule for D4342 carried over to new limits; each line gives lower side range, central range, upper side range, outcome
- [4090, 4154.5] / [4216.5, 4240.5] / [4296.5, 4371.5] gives 0.1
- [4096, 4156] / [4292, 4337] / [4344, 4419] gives 1.3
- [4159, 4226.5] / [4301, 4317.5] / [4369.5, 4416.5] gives 0.8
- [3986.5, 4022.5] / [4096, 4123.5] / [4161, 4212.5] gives 1.2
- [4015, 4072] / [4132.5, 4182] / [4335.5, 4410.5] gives 1.5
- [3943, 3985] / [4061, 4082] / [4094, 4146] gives -1.2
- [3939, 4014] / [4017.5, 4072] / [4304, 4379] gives -4.8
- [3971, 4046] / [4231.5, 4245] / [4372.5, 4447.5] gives -0.5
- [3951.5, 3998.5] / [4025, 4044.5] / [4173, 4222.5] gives -2.0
